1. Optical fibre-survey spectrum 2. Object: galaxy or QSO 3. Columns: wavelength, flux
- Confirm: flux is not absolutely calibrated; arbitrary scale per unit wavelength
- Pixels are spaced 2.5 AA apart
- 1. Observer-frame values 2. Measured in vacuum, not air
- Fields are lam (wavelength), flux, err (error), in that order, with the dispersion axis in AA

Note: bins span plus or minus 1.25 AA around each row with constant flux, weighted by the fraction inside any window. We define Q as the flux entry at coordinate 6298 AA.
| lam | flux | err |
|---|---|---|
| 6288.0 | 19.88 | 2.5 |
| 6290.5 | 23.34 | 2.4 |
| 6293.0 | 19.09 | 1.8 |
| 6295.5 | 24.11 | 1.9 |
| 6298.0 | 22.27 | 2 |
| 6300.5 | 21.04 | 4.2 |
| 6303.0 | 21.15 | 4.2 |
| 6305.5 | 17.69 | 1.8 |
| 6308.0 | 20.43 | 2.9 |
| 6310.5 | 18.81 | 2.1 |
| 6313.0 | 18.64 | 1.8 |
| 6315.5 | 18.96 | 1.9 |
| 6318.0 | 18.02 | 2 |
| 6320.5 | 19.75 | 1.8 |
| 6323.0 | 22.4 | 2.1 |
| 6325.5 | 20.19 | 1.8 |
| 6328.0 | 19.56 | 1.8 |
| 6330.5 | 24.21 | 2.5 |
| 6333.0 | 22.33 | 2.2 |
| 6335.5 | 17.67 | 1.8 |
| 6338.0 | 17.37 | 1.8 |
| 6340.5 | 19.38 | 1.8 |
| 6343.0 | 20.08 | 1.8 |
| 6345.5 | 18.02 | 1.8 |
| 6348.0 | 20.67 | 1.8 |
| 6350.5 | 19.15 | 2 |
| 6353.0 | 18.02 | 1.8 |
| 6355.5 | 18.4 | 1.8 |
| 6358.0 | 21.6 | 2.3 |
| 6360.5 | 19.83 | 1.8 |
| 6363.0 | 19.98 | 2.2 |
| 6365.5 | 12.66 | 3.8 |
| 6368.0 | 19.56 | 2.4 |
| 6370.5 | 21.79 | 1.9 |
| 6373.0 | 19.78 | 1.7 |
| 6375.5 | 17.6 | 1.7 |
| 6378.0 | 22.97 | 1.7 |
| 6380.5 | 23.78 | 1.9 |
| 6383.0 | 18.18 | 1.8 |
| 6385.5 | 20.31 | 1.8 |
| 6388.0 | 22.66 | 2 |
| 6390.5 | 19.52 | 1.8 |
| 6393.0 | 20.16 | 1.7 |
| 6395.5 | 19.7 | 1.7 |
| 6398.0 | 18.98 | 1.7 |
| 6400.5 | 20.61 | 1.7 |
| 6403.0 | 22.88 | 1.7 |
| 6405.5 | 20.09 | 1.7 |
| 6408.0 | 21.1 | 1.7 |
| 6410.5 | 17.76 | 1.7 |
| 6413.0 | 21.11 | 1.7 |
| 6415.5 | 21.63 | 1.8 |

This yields 22.27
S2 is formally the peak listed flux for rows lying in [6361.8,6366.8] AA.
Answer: 19.98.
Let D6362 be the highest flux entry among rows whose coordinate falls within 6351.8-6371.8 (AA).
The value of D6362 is 21.79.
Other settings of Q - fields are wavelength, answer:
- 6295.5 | 24.11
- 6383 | 18.18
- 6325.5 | 20.19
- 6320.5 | 19.75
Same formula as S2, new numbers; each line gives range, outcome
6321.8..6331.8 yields 24.21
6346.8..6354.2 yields 20.67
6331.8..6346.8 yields 22.33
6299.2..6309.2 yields 21.15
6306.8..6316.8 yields 20.43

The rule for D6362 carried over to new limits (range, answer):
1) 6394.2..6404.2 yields 22.88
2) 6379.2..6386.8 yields 23.78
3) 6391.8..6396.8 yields 20.16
